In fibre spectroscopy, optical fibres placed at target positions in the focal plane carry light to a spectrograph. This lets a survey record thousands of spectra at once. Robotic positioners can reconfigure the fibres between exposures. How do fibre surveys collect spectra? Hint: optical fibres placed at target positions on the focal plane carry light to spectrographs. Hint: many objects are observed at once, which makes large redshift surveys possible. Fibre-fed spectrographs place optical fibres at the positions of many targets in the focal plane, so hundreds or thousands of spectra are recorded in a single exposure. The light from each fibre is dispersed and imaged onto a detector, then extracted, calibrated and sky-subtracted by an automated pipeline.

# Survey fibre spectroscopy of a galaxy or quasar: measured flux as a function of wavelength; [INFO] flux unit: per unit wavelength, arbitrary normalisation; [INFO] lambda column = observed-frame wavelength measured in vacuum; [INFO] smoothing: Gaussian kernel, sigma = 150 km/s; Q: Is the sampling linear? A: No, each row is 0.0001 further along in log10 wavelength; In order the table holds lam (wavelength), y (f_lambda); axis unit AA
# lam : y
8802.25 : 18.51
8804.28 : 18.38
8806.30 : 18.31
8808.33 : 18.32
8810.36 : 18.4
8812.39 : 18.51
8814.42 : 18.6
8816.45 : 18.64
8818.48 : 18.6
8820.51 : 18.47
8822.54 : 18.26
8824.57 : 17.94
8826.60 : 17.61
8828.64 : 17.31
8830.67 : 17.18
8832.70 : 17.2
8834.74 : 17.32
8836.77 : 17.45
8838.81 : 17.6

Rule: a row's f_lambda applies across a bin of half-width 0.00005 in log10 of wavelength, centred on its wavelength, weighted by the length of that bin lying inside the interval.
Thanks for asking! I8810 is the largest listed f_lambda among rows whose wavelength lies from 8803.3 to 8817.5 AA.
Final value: 18.64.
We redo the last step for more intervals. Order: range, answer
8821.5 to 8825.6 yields 18.26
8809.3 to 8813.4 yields 18.51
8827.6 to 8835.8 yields 17.32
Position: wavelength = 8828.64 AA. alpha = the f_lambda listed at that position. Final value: 17.31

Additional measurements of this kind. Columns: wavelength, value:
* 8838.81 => 17.6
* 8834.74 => 17.32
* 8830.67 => 17.18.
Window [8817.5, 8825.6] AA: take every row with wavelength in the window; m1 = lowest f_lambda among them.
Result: 17.94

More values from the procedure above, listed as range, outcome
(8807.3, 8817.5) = 18.32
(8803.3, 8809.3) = 18.31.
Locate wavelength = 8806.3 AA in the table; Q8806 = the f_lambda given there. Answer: 18.31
